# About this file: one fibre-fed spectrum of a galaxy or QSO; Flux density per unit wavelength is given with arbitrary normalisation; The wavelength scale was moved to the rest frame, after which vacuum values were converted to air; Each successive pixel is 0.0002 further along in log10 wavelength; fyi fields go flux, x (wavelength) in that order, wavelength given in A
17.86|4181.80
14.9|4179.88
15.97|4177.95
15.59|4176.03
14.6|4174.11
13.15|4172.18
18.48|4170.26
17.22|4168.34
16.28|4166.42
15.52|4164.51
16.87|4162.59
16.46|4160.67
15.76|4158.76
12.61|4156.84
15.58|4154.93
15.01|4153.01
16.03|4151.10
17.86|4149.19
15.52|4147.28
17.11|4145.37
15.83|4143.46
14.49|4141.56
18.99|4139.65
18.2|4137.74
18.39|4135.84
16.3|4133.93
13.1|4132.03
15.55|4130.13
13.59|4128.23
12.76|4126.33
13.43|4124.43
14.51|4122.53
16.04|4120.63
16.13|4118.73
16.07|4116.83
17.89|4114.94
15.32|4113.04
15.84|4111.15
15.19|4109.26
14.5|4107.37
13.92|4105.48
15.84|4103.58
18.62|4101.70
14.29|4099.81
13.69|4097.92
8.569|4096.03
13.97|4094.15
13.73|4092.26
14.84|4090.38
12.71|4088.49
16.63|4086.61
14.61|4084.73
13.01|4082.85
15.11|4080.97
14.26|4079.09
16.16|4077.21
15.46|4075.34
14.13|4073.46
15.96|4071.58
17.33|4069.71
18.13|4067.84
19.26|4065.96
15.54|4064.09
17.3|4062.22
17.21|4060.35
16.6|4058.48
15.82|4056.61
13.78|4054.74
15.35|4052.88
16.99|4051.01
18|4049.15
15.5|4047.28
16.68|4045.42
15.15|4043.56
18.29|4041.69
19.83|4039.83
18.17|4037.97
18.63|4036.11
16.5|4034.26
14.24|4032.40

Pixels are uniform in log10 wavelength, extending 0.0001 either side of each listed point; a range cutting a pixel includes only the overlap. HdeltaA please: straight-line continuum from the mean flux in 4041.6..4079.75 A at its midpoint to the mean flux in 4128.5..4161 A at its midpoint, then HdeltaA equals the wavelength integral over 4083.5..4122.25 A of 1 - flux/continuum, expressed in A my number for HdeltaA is 3.0 A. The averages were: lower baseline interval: 16.3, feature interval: 14.9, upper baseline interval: 16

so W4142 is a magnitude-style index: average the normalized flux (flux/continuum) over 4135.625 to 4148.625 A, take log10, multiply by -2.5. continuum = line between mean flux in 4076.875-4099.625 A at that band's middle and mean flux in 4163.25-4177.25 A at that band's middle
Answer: -0.12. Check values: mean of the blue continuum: 13.9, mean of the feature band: 16.9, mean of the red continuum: 15.9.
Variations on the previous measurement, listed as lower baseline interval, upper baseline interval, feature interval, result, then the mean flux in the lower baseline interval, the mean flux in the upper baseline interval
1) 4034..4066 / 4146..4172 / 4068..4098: 0.15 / 16.9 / 16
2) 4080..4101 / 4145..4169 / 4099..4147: -0.06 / 13.8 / 15.9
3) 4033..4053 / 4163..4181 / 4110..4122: 0.02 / 17.2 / 15.8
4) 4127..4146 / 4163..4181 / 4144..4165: 0.01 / 16.1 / 15.8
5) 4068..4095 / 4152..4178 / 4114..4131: 0.01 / 14.9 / 15.6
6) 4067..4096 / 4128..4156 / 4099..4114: 0.00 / 14.9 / 16.2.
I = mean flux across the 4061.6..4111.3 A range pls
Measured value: 15.1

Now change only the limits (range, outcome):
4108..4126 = 15.5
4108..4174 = 15.8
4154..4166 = 15.5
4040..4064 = 16.5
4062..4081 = 16.3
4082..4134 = 14.6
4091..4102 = 13.6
